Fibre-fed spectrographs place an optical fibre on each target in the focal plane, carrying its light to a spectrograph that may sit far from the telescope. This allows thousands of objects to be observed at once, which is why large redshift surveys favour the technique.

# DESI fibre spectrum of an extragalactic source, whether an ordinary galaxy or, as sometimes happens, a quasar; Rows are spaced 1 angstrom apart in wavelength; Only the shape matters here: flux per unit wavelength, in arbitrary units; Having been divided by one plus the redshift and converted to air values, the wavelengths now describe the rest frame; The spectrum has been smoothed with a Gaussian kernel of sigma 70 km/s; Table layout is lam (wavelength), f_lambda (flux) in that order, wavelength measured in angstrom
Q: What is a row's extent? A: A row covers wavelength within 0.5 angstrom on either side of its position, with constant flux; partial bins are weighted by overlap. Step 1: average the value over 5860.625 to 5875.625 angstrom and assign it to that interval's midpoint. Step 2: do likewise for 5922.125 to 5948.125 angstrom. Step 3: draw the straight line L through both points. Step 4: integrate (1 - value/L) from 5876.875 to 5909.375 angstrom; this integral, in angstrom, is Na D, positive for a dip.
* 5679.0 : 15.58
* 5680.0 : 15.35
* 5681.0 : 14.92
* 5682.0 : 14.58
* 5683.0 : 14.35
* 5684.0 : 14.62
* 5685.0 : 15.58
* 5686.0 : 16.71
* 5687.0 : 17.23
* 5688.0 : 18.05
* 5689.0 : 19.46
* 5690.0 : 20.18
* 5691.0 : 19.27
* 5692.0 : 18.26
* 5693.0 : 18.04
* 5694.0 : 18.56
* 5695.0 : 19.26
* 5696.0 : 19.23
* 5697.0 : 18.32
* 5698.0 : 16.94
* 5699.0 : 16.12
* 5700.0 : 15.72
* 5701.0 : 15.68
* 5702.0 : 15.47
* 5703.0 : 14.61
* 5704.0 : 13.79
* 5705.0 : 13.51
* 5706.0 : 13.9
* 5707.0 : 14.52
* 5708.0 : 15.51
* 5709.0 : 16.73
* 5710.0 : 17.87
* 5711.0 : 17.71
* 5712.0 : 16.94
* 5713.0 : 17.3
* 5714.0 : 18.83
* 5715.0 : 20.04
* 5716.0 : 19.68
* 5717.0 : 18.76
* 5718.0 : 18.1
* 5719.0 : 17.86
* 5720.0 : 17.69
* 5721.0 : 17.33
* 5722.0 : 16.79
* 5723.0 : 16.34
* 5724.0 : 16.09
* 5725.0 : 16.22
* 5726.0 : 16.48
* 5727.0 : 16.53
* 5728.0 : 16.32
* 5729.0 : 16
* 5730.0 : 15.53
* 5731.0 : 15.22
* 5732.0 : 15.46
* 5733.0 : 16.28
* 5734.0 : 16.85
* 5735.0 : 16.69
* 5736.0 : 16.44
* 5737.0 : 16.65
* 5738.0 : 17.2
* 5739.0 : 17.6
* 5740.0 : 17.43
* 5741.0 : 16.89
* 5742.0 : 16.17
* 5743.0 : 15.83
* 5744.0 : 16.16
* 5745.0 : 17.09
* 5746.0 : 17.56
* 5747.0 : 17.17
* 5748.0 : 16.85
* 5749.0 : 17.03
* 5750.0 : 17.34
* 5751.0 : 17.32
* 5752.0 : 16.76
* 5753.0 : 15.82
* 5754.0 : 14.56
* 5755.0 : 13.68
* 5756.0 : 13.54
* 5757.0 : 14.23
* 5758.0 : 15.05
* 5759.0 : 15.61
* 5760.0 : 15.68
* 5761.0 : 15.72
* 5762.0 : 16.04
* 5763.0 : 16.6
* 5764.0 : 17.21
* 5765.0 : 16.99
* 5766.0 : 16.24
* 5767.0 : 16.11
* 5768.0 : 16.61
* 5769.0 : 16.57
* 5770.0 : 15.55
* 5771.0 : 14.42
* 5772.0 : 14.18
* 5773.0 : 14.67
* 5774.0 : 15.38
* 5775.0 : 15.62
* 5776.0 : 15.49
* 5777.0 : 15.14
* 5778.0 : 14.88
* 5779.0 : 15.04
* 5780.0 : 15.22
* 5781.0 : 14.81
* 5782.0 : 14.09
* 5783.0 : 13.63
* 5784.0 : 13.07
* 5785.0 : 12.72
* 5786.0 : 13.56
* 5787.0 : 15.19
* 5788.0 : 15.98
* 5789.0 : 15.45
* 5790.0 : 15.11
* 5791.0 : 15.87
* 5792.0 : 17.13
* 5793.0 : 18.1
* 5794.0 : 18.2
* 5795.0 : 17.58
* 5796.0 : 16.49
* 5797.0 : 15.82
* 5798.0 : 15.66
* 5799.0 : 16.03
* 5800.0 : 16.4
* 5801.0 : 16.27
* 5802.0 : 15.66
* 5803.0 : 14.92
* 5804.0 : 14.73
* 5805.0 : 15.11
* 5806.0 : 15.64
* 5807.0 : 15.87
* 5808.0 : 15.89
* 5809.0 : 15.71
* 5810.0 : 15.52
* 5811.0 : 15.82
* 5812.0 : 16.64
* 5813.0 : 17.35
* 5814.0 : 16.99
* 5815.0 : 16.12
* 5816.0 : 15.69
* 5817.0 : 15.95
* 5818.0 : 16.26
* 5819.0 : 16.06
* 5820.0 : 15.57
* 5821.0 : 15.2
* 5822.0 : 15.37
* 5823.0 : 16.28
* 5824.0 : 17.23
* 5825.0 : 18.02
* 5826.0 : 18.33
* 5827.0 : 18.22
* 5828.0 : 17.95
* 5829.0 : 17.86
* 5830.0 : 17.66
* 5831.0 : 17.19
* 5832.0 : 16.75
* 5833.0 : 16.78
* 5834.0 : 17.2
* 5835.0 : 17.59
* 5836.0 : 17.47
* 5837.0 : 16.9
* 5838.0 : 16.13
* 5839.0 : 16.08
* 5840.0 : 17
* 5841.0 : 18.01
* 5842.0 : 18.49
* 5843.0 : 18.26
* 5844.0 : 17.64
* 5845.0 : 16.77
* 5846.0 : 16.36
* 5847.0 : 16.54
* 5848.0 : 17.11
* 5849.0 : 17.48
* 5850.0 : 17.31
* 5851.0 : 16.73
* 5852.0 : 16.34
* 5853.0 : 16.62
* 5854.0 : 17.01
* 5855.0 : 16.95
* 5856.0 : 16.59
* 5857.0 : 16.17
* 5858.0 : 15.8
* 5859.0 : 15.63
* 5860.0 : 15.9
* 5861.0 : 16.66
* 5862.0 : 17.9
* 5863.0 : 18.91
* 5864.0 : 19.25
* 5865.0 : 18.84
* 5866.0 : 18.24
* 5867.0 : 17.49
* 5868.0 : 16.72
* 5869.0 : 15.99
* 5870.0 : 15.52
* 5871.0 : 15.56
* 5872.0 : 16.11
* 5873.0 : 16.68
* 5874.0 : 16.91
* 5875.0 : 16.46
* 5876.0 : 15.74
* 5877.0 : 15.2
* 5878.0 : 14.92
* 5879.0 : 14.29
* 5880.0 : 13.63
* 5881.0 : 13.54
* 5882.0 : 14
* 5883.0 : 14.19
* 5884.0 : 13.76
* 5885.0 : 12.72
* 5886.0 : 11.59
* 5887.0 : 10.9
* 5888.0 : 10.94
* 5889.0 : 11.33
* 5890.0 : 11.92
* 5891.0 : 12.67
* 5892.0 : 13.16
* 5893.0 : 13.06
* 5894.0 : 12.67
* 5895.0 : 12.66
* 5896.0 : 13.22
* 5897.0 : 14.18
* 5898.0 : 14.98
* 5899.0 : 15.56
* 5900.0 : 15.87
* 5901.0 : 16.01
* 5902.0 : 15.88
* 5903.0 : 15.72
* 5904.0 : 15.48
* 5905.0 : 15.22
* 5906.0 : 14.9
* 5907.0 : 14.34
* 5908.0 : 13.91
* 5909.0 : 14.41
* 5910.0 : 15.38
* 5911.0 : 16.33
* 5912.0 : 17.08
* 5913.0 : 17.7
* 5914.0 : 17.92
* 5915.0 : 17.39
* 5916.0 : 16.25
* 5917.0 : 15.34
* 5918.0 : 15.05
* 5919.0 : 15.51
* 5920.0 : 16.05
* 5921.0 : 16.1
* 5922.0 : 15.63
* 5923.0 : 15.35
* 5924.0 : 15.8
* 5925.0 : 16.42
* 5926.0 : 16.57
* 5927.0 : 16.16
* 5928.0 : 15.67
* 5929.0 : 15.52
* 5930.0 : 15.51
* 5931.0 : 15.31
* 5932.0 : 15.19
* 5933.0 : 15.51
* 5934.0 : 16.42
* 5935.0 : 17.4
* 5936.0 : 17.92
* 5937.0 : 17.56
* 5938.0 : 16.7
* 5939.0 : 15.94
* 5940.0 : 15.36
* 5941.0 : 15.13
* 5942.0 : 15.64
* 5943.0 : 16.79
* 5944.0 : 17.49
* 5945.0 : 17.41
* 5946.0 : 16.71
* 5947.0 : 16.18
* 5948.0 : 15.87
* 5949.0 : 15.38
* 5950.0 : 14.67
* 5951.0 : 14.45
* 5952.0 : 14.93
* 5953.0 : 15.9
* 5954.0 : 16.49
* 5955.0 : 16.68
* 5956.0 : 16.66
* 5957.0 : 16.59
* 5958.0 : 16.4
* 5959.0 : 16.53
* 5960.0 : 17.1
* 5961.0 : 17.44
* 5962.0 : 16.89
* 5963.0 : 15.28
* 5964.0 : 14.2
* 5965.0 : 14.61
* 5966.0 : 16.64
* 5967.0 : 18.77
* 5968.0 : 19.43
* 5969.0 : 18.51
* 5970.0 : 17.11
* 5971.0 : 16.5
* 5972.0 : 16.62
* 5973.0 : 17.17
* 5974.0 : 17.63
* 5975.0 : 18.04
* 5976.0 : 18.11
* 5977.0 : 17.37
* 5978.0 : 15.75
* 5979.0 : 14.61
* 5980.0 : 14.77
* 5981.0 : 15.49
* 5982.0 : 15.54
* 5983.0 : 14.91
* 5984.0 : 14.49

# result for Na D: 5.73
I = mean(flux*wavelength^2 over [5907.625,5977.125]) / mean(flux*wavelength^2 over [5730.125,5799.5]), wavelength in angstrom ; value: 1.09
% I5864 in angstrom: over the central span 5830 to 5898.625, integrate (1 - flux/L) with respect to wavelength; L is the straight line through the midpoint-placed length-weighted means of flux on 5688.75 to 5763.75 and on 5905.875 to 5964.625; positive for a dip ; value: 2.23 angstrom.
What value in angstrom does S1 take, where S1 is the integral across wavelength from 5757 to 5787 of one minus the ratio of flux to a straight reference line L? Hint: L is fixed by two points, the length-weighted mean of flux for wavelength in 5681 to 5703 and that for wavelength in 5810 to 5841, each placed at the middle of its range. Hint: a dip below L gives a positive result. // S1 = 3.0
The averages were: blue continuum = 17.1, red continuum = 16.8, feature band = 15.2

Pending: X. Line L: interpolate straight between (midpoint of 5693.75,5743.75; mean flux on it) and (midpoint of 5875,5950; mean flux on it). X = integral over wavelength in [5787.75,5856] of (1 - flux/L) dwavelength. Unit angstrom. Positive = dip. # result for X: -3.2 angstrom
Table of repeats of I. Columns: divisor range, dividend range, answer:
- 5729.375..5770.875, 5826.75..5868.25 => 1.10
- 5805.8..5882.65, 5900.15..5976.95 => 1.01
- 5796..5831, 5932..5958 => 1.04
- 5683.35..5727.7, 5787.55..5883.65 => 1.01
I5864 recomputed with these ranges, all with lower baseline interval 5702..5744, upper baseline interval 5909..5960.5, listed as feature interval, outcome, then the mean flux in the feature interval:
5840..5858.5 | -0.8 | 17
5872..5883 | 0.8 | 15.1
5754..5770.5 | 0.8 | 15.7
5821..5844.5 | -1.3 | 17.3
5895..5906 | 0.8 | 15.1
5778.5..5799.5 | 1.3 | 15.5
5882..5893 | 2.6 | 12.4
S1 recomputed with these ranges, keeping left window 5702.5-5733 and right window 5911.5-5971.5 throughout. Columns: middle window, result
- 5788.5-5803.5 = 0.2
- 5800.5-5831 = 0.2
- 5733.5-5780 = 1.4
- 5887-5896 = 2.3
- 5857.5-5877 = -0.5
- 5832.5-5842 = -0.4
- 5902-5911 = 0.7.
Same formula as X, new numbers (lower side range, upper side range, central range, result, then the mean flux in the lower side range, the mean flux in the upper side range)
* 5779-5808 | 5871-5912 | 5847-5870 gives -3.6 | 15.5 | 14.3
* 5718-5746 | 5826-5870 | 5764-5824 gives 4.4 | 16.6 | 17.2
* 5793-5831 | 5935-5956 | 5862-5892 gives 2.4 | 16.4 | 16.2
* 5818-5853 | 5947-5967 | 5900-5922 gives 0.8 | 17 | 16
